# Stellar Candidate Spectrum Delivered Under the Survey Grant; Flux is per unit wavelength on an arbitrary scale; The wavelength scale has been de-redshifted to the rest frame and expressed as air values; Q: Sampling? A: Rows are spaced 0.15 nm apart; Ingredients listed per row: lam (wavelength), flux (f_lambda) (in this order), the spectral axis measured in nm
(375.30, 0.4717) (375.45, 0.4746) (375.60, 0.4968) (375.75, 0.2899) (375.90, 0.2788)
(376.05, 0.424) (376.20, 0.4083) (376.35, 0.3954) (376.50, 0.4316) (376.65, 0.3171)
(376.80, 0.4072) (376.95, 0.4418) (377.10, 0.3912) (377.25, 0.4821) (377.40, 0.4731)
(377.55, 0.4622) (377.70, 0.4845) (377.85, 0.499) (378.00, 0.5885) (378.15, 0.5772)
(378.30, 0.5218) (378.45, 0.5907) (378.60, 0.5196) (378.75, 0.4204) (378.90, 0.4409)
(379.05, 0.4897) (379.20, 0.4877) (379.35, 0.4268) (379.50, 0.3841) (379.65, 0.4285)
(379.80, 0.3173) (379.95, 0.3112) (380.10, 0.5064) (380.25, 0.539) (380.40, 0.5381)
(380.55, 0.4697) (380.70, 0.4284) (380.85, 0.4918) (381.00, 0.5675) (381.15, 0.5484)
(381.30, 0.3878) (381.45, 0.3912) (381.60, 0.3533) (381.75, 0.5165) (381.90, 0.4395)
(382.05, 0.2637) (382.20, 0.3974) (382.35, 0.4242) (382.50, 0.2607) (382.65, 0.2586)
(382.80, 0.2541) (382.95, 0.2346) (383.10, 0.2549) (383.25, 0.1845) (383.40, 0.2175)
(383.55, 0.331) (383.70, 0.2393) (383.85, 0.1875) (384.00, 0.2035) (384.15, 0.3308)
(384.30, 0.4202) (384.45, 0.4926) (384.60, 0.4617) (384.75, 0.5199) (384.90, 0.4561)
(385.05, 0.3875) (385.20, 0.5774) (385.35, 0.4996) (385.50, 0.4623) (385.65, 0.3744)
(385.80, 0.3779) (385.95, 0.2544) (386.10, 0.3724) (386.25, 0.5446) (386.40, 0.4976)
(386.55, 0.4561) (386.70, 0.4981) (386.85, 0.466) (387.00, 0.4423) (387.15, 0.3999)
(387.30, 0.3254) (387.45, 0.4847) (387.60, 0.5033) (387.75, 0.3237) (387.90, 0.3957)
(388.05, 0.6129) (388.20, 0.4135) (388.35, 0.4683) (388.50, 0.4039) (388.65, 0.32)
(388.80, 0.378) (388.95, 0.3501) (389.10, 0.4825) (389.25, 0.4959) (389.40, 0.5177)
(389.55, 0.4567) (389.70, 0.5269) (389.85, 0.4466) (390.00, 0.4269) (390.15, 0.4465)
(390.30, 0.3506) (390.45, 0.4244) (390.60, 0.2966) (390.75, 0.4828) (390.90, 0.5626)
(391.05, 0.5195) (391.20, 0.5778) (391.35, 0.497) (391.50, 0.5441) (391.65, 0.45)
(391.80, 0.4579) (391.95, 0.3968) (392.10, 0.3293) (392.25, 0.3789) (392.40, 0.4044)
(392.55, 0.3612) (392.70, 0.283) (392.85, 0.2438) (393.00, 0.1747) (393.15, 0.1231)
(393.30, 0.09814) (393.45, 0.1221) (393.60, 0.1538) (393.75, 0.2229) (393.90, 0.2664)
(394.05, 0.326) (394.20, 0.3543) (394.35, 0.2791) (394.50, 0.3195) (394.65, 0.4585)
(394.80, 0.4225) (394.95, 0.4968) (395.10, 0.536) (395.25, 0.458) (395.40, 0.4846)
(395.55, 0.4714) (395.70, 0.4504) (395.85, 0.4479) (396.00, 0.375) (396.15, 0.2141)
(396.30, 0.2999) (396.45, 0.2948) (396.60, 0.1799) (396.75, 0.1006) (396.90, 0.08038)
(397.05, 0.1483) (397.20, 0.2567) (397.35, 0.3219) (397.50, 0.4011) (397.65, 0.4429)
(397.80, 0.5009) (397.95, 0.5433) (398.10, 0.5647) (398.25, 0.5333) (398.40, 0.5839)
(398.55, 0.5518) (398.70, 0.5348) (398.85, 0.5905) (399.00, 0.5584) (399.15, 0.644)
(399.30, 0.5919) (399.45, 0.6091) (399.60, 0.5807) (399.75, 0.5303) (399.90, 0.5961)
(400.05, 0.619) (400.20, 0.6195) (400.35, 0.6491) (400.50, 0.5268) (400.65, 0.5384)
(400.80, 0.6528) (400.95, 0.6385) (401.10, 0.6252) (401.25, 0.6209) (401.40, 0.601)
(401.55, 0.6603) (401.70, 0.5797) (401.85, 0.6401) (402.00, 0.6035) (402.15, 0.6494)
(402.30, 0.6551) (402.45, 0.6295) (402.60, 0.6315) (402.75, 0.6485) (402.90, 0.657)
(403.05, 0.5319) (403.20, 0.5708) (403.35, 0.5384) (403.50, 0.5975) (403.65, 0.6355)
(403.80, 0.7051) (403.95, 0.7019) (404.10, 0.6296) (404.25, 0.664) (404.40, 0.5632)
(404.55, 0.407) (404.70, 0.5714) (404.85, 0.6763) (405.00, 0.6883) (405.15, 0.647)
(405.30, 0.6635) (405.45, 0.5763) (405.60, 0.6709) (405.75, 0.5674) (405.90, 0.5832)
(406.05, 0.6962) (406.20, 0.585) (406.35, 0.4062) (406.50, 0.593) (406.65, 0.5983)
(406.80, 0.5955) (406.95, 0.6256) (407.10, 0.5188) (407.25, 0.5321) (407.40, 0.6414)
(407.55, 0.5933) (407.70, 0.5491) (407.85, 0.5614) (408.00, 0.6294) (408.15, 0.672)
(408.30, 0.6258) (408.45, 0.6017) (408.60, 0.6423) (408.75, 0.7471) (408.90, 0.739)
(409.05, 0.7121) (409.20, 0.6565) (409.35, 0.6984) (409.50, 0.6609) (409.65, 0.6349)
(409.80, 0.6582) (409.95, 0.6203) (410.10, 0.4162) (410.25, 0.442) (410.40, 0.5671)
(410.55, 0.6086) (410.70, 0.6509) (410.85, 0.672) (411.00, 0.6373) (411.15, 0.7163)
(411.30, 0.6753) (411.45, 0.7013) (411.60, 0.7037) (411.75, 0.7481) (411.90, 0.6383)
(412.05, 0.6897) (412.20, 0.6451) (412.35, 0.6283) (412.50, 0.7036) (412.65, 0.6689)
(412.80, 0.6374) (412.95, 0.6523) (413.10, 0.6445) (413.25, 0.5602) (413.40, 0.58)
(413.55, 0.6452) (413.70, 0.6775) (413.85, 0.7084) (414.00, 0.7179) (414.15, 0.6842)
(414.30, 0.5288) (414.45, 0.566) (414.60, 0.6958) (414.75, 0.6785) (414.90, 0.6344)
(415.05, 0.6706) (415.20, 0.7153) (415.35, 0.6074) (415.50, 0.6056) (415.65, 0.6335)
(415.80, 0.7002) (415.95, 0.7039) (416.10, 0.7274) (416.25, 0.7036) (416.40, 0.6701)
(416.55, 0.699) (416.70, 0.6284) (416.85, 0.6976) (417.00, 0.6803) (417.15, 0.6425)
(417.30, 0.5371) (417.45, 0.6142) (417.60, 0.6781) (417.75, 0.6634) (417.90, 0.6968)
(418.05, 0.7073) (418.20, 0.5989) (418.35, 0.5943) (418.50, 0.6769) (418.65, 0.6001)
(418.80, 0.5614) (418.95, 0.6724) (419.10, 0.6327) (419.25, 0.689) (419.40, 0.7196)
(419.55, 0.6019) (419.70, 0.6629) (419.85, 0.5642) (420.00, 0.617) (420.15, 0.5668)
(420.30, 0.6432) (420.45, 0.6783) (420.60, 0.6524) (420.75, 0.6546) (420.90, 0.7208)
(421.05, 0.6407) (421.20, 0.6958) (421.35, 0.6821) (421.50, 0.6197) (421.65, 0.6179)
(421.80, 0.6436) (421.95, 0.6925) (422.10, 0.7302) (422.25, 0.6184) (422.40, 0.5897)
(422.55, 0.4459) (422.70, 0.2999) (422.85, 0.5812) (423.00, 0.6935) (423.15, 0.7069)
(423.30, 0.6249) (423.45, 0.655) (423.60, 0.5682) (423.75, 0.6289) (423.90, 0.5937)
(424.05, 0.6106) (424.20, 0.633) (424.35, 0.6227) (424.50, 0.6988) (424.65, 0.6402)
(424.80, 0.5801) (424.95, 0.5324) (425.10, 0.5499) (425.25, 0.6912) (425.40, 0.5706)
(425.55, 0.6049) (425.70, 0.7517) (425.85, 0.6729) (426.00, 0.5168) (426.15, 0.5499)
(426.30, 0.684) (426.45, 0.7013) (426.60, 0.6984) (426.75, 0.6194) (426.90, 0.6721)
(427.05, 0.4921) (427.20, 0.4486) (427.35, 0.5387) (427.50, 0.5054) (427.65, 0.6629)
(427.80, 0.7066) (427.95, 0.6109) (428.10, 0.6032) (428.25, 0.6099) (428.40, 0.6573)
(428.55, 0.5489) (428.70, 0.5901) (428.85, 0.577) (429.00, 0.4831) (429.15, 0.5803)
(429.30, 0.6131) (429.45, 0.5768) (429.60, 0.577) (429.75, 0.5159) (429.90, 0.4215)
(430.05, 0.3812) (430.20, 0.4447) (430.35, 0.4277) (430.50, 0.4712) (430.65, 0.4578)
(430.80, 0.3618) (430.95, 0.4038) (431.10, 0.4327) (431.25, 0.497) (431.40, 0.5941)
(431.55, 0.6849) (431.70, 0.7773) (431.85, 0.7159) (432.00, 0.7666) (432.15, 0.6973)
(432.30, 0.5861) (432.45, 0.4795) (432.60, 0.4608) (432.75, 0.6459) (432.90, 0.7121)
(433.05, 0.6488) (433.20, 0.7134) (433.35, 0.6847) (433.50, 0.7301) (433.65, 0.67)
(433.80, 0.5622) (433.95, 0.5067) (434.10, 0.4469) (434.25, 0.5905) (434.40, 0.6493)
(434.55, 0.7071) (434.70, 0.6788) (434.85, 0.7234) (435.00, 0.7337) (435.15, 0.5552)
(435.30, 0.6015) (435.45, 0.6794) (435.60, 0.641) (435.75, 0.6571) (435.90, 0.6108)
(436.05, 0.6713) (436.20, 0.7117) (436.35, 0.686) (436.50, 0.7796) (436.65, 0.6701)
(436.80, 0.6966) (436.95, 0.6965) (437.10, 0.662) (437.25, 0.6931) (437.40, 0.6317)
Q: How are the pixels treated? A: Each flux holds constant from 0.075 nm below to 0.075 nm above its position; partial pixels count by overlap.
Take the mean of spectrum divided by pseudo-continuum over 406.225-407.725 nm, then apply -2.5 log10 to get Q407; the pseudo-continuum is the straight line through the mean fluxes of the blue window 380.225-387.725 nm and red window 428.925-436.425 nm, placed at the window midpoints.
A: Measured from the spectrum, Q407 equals -0.16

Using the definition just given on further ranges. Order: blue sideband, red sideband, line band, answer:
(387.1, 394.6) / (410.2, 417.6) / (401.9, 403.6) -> -0.170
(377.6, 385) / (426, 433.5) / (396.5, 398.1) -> 0.442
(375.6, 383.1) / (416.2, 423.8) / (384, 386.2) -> 0.087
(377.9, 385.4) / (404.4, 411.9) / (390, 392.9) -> 0.154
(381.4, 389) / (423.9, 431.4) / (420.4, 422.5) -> -0.210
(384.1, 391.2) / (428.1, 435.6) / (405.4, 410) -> -0.217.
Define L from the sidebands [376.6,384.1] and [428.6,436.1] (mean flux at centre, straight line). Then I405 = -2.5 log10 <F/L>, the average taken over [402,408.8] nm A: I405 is -0.23 mag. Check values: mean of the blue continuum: 0.407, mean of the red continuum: 0.587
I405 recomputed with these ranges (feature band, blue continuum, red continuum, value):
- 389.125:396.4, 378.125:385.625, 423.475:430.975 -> 0.16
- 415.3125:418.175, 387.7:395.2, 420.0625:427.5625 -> -0.17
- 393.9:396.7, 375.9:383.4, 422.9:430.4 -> 0.26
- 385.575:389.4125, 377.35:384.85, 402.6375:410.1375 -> 0.08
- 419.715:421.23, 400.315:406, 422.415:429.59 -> -0.07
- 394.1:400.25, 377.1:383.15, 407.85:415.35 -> 0.25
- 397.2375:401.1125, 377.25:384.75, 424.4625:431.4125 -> -0.18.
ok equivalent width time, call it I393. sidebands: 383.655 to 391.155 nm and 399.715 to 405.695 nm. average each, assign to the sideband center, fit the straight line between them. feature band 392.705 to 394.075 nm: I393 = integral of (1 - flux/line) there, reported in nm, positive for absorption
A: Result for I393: 0.85 nm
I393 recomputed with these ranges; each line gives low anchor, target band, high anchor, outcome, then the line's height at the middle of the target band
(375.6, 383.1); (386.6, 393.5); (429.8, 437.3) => 0.819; 0.463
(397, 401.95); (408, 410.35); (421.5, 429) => -0.259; 0.571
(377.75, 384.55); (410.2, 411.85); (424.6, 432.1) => -0.444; 0.512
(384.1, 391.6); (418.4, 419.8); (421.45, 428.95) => -0.148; 0.582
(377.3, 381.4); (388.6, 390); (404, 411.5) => 0.221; 0.526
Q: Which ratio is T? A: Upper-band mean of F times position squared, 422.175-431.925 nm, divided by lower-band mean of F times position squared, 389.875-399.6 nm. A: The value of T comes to 1.72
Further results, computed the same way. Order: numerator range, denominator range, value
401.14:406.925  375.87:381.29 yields 1.52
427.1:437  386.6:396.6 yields 1.86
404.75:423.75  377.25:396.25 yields 1.80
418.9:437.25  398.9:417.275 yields 1.07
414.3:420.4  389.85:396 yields 1.93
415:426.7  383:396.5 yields 1.91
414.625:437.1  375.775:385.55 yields 1.88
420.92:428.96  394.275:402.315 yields 1.43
